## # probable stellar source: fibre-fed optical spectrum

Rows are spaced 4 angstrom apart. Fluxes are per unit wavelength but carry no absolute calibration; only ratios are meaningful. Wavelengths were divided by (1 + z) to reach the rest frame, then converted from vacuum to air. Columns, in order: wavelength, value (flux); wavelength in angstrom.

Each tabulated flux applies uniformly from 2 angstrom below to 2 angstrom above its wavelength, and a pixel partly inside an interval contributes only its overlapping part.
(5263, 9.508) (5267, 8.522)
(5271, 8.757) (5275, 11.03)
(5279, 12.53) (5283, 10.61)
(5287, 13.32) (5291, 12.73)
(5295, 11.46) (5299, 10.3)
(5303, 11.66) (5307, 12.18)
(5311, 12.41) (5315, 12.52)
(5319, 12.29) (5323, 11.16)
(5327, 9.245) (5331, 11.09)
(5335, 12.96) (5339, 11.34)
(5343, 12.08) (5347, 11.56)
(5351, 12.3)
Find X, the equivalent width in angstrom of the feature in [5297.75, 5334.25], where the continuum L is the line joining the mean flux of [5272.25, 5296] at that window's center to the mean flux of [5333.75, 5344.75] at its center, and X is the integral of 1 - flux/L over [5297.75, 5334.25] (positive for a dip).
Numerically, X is 1.5 angstrom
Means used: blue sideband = 11.9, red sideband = 12.1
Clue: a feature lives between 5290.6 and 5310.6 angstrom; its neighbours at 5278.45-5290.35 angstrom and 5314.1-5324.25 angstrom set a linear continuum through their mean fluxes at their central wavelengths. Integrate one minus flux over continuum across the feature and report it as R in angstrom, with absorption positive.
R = 0.7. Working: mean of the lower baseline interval 12.2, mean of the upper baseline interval 12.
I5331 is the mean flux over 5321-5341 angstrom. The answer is 11.2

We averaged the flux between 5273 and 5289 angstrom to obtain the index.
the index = 11.9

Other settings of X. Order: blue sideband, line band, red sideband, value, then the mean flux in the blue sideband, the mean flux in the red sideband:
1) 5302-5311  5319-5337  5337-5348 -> 0.9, 12.1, 11.7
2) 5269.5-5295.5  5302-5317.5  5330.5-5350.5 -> -0.7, 11.5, 11.9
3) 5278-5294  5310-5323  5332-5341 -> -0.1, 12.2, 12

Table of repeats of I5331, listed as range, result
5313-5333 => 11.3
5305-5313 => 12.3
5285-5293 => 13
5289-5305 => 11.5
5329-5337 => 12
